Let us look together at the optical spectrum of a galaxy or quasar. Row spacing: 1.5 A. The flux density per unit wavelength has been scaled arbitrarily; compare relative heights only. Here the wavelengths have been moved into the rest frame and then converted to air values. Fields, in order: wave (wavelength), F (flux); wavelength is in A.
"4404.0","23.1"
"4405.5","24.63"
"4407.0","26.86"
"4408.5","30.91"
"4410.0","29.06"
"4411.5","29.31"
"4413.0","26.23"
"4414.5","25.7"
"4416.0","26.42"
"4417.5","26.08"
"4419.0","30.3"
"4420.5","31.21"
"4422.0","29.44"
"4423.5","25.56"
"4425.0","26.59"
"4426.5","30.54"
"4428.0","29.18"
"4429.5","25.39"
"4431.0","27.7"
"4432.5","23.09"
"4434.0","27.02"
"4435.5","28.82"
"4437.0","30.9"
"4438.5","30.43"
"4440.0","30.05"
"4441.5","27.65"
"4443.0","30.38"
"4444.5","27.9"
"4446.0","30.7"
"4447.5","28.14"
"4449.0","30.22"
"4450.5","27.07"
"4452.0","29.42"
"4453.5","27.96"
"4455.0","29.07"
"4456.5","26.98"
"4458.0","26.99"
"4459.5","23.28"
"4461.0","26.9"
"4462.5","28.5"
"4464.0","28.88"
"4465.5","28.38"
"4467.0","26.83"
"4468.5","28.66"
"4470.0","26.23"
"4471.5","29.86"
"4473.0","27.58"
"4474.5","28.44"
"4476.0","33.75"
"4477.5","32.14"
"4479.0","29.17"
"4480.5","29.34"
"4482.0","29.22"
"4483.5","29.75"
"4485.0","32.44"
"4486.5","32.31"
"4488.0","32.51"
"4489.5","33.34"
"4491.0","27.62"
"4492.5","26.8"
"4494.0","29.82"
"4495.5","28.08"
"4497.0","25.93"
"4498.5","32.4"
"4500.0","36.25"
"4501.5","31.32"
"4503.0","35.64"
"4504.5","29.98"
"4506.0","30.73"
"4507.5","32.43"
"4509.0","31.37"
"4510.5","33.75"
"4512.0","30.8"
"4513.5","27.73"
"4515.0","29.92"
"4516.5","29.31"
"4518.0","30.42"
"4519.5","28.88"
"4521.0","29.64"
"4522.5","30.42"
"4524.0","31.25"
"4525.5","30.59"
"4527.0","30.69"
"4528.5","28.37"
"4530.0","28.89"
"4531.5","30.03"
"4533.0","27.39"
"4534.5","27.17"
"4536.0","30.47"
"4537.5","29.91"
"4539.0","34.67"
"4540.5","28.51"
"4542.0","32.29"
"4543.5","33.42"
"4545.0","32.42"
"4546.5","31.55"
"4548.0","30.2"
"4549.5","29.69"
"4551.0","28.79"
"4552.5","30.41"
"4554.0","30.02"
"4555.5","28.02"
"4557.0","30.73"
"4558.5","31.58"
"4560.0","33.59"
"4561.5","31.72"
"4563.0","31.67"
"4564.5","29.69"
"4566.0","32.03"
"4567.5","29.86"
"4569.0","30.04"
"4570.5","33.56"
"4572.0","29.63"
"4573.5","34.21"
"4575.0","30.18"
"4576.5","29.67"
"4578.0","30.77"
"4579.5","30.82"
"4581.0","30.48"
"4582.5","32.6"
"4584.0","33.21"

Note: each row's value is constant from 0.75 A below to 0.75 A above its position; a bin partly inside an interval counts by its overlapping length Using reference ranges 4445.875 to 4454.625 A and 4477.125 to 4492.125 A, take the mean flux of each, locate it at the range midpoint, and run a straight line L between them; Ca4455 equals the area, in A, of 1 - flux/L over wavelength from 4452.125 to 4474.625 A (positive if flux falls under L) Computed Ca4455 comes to 1.4 A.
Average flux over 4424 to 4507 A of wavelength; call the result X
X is 29.2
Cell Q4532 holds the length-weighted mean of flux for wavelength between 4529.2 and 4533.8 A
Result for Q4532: 28.7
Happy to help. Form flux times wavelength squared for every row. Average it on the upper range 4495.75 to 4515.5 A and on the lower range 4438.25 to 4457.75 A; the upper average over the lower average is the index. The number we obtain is 1.12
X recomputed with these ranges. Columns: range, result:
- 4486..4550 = 30.6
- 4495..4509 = 31.5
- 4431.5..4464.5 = 28.2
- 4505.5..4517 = 30.8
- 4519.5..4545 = 30.3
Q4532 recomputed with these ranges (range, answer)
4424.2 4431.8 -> 27.8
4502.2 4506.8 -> 32.1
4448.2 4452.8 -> 28.9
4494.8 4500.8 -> 30.7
